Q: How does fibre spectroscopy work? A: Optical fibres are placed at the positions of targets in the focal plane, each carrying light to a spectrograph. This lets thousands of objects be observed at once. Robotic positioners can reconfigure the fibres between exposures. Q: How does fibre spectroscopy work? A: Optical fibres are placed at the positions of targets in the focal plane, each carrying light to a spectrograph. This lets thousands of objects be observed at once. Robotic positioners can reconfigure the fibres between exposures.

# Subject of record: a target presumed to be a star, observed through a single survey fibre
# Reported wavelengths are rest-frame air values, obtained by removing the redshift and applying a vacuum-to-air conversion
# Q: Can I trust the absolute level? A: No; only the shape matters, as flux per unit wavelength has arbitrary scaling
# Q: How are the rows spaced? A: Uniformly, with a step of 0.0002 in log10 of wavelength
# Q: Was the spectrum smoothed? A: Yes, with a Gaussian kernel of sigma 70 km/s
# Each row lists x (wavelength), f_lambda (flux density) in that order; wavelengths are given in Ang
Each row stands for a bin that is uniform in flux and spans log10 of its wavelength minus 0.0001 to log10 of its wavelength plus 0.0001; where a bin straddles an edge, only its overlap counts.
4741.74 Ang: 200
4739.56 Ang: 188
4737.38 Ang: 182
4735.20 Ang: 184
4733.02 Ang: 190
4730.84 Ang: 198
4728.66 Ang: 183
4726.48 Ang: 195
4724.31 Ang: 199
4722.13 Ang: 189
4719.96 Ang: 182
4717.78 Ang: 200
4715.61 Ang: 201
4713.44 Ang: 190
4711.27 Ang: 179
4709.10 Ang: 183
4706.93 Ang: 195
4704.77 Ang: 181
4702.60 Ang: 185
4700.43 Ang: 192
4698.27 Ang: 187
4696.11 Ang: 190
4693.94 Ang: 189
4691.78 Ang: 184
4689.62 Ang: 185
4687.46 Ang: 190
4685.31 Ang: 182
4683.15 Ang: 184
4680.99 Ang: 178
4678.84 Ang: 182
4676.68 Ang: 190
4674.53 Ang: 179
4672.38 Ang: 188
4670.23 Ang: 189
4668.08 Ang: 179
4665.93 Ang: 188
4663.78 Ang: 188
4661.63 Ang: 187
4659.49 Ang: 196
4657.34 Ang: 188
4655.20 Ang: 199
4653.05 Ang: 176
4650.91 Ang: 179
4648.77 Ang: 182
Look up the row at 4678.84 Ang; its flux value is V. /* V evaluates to 182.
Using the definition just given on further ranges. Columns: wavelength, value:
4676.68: 190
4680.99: 178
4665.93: 188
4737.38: 182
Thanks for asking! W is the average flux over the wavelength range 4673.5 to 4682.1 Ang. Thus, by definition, 182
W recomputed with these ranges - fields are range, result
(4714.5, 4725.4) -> 194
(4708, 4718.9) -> 190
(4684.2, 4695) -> 186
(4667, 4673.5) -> 185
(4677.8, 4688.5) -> 183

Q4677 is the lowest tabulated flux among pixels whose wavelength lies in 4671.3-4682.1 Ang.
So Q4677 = 178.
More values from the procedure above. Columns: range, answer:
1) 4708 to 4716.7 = 179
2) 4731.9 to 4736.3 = 184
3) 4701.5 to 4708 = 181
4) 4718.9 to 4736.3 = 182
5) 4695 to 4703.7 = 185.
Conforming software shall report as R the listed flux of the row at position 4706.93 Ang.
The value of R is 195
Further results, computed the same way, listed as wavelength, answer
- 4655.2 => 199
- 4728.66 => 183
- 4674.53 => 179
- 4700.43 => 192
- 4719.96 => 182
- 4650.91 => 179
